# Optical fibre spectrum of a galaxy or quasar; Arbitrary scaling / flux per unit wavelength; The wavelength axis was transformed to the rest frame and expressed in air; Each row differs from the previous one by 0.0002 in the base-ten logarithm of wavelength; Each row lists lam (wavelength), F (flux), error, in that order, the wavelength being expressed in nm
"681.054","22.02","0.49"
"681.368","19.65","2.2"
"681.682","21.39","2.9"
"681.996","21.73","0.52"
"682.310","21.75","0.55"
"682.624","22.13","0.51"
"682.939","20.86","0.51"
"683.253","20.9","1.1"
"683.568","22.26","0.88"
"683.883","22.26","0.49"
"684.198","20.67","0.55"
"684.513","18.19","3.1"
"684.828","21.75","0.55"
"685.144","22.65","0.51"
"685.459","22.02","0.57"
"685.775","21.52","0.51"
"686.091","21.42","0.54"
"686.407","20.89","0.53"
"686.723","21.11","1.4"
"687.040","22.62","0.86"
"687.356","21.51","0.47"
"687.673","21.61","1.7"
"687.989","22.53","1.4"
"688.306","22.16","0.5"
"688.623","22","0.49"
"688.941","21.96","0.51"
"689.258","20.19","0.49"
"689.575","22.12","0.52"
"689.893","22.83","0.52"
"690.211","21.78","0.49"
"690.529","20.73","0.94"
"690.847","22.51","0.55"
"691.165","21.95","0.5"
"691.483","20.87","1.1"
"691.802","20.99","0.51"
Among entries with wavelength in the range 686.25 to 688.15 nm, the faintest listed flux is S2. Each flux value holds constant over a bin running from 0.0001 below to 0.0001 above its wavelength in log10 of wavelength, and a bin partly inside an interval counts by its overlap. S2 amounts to 20.89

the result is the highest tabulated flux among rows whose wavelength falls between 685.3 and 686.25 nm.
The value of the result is 22.02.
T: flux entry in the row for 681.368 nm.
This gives 19.65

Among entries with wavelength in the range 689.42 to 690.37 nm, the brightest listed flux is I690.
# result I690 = 22.83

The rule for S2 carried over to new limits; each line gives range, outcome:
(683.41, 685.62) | 18.19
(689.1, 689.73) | 20.19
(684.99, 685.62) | 22.02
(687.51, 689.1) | 21.61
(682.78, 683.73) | 20.86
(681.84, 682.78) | 21.73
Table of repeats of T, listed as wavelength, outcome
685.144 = 22.65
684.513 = 18.19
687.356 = 21.51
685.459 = 22.02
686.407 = 20.89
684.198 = 20.67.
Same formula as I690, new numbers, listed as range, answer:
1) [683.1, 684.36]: 22.26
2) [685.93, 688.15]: 22.62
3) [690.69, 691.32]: 22.51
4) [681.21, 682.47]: 21.75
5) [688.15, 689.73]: 22.16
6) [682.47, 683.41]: 22.13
